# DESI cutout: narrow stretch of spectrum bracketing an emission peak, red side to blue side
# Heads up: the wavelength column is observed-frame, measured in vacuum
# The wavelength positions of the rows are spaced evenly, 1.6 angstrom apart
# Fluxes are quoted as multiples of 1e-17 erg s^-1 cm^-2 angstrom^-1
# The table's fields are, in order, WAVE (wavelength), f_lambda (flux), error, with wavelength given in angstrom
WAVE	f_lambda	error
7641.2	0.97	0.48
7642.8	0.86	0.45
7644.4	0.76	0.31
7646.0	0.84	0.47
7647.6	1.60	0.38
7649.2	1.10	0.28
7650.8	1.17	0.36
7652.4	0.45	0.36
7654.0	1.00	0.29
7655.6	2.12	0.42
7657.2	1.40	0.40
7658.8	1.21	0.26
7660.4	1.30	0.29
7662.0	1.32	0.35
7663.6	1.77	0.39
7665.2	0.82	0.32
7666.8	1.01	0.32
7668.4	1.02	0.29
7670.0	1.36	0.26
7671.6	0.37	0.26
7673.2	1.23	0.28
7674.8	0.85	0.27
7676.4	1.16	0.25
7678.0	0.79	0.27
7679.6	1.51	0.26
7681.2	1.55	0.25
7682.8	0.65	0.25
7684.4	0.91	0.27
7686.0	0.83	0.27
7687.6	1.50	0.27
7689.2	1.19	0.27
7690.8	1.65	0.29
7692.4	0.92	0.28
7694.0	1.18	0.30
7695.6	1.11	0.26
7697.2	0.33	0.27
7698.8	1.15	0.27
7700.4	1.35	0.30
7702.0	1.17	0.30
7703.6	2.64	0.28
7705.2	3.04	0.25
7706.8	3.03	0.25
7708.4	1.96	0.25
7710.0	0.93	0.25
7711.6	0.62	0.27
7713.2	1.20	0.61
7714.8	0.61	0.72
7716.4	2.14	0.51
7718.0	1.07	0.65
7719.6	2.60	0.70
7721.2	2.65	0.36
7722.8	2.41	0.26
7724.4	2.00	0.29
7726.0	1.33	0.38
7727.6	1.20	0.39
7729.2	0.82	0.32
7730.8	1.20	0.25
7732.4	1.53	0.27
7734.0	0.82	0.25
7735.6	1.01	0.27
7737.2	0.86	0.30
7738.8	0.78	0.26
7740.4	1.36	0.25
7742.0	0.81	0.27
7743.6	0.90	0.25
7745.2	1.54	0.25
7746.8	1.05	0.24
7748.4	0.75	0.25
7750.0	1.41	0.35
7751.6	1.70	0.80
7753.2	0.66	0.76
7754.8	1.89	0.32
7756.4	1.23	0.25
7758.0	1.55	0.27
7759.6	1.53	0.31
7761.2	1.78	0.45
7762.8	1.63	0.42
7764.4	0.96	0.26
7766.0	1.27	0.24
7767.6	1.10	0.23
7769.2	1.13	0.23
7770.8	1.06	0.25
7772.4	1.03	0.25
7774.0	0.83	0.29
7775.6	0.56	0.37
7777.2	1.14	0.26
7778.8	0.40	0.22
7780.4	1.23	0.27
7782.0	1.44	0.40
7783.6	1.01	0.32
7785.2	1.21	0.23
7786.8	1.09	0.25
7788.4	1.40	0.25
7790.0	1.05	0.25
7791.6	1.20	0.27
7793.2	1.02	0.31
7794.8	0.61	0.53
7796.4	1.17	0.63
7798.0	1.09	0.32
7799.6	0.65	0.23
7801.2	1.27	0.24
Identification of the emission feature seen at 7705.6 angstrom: [S II]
